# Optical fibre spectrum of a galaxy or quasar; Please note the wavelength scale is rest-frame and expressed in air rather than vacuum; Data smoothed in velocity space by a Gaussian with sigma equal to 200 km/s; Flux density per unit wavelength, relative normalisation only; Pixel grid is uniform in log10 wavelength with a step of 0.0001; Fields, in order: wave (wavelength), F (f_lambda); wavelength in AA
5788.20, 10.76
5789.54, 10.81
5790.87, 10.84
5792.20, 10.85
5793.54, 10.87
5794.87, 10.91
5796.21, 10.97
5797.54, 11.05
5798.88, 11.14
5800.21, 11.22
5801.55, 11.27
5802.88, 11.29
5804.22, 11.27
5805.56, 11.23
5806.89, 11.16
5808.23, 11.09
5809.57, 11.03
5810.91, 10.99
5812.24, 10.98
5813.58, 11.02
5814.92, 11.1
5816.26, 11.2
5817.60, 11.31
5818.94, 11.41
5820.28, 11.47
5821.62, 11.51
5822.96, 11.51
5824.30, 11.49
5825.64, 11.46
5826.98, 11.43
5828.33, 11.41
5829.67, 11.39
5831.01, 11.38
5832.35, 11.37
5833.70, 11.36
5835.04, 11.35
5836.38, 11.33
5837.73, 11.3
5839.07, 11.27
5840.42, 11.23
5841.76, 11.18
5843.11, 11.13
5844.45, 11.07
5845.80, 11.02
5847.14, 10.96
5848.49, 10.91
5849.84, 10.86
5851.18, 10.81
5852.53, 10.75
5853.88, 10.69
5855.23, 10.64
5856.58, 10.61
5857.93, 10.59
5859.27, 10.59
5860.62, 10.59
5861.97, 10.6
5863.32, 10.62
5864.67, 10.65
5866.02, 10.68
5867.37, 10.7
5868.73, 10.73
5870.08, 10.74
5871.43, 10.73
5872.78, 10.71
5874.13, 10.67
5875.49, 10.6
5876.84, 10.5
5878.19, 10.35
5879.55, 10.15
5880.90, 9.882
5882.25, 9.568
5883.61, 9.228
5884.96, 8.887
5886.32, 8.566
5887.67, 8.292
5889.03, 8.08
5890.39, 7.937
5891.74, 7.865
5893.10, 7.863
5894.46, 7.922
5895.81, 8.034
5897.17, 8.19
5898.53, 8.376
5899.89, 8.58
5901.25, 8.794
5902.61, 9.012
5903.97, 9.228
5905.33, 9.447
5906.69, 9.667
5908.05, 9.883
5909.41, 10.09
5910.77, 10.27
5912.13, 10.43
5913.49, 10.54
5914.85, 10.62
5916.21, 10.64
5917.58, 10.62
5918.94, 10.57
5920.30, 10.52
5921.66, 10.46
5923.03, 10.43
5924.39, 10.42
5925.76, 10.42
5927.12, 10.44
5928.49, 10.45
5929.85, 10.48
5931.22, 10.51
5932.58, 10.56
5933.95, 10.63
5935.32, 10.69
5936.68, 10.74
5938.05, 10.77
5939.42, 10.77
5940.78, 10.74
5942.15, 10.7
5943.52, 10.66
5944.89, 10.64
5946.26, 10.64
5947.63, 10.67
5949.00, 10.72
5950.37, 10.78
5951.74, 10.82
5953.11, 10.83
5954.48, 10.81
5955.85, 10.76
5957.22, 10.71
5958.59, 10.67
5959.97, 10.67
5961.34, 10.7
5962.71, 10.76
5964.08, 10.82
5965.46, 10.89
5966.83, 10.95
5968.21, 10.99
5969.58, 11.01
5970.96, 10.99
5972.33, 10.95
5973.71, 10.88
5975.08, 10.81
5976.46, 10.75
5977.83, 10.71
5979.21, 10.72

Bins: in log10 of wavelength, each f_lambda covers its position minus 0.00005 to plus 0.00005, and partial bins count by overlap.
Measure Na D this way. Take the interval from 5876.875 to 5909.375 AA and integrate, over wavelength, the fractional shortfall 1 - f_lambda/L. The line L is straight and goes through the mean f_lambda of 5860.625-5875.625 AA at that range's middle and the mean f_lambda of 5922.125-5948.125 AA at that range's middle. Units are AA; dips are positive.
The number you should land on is 5.26 AA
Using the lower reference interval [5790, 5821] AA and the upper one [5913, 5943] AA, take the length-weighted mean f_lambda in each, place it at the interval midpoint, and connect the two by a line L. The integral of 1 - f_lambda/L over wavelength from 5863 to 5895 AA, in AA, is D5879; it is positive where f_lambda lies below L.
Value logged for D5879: 3.4 AA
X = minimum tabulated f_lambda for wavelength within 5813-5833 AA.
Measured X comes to 11.02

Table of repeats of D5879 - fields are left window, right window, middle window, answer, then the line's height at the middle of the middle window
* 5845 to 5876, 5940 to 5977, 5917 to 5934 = 0.4 AA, 10.8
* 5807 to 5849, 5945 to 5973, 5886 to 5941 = 6.2 AA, 11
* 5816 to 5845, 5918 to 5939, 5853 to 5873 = 0.8 AA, 11.1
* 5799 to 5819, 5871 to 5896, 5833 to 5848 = -1.2 AA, 10.4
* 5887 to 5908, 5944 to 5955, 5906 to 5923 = -2.0 AA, 9.25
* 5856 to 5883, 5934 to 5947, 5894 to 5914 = 2.6 AA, 10.6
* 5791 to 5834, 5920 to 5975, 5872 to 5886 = 1.2 AA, 11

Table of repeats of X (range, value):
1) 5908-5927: 9.883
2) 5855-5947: 7.863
